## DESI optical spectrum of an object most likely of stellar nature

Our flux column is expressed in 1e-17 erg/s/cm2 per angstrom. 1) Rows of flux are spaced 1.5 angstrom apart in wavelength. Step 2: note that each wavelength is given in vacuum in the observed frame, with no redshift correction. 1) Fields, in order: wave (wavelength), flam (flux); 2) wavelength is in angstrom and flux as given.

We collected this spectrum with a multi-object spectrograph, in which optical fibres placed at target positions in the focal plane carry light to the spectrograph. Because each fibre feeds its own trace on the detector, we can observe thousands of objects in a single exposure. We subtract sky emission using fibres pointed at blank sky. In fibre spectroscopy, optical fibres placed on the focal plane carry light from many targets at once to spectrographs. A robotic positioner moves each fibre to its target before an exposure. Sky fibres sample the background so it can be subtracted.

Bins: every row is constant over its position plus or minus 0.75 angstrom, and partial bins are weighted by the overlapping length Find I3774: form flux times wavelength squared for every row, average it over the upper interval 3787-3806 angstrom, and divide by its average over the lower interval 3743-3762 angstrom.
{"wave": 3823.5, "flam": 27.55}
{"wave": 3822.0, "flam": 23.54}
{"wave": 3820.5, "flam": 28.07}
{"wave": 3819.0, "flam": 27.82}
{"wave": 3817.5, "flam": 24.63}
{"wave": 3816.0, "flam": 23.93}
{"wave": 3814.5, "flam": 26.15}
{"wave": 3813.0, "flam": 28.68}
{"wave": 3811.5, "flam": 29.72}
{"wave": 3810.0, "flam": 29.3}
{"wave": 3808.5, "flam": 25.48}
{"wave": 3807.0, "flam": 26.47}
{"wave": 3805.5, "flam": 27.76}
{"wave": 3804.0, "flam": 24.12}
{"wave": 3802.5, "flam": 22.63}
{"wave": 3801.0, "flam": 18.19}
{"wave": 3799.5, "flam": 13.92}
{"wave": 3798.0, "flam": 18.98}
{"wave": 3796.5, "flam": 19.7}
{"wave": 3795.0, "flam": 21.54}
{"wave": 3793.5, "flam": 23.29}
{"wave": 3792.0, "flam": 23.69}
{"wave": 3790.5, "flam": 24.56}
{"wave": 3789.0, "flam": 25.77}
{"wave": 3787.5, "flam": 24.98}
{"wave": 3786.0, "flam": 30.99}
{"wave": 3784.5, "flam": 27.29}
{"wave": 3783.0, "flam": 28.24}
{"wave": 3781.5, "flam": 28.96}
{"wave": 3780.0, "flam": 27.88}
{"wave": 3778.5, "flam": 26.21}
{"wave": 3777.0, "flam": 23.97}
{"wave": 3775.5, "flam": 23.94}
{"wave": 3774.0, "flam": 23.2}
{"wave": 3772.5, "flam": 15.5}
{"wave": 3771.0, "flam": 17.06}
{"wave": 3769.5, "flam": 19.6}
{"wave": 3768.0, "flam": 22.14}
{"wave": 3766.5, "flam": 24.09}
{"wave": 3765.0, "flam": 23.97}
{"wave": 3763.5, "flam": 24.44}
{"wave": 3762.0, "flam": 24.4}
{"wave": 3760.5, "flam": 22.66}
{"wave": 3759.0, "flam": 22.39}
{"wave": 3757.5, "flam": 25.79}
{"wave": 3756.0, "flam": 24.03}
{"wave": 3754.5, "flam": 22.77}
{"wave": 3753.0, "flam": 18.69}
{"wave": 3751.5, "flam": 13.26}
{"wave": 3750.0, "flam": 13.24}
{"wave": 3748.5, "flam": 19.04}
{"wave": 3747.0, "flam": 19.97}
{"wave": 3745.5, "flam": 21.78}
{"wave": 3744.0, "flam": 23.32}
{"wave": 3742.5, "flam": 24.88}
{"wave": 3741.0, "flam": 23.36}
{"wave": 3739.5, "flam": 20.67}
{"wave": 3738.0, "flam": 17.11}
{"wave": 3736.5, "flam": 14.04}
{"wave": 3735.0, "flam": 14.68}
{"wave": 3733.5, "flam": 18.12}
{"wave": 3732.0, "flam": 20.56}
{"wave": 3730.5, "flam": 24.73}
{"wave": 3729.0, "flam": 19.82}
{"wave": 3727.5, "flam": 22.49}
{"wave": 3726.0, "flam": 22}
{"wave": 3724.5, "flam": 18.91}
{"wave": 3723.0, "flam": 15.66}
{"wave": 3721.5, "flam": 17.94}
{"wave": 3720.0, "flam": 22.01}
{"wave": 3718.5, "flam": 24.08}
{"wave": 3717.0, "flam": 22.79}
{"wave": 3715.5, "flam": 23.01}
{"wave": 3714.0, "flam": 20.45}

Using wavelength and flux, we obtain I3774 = 1.1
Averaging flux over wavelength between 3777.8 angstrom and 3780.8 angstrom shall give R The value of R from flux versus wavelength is 27.1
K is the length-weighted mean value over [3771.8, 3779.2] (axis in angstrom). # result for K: 22.6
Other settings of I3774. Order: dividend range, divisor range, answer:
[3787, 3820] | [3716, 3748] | 1.23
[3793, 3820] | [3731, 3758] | 1.26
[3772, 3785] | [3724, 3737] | 1.32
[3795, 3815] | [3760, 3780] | 1.07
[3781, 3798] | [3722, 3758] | 1.29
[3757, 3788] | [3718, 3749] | 1.22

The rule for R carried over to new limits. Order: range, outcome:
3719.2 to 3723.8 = 18.6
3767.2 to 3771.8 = 19.6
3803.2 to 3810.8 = 26.6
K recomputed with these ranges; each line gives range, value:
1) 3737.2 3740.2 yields 18.8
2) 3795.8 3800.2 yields 17.5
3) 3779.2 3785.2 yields 28.1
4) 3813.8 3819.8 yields 25.6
